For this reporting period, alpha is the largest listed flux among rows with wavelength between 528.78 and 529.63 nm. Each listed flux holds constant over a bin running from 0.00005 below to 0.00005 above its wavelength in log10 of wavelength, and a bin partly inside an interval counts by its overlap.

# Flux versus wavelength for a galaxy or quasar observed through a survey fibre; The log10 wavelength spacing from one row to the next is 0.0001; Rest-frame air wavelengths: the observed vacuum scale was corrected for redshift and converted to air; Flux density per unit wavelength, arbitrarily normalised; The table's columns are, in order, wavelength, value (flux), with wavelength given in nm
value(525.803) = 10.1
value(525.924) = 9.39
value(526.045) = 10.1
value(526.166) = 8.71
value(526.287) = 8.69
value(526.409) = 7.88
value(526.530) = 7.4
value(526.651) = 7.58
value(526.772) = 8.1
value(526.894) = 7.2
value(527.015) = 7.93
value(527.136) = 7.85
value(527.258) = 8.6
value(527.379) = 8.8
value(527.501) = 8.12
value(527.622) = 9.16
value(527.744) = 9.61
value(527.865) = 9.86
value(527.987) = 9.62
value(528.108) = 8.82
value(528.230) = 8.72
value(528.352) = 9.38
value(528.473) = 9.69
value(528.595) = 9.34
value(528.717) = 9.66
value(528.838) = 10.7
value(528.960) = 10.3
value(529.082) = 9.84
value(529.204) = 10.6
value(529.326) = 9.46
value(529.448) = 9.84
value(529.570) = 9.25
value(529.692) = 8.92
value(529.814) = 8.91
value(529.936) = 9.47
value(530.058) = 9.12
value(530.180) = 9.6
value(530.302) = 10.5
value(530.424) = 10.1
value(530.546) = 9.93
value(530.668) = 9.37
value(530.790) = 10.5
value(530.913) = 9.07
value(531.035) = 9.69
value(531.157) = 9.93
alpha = 10.7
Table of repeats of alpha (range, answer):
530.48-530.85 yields 10.5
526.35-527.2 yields 8.1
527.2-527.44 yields 8.8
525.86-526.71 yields 10.1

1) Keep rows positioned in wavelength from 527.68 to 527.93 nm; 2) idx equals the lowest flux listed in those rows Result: 9.61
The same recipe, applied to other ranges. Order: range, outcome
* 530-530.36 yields 9.12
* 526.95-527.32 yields 7.85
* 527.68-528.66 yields 8.72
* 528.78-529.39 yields 9.46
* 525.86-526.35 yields 8.69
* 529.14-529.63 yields 9.25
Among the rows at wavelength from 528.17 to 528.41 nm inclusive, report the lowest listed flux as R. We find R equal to 8.72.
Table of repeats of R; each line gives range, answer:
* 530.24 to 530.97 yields 9.07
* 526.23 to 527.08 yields 7.2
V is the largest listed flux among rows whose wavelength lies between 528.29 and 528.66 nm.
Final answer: 9.69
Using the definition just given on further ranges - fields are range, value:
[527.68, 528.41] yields 9.86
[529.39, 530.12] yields 9.84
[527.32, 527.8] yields 9.61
